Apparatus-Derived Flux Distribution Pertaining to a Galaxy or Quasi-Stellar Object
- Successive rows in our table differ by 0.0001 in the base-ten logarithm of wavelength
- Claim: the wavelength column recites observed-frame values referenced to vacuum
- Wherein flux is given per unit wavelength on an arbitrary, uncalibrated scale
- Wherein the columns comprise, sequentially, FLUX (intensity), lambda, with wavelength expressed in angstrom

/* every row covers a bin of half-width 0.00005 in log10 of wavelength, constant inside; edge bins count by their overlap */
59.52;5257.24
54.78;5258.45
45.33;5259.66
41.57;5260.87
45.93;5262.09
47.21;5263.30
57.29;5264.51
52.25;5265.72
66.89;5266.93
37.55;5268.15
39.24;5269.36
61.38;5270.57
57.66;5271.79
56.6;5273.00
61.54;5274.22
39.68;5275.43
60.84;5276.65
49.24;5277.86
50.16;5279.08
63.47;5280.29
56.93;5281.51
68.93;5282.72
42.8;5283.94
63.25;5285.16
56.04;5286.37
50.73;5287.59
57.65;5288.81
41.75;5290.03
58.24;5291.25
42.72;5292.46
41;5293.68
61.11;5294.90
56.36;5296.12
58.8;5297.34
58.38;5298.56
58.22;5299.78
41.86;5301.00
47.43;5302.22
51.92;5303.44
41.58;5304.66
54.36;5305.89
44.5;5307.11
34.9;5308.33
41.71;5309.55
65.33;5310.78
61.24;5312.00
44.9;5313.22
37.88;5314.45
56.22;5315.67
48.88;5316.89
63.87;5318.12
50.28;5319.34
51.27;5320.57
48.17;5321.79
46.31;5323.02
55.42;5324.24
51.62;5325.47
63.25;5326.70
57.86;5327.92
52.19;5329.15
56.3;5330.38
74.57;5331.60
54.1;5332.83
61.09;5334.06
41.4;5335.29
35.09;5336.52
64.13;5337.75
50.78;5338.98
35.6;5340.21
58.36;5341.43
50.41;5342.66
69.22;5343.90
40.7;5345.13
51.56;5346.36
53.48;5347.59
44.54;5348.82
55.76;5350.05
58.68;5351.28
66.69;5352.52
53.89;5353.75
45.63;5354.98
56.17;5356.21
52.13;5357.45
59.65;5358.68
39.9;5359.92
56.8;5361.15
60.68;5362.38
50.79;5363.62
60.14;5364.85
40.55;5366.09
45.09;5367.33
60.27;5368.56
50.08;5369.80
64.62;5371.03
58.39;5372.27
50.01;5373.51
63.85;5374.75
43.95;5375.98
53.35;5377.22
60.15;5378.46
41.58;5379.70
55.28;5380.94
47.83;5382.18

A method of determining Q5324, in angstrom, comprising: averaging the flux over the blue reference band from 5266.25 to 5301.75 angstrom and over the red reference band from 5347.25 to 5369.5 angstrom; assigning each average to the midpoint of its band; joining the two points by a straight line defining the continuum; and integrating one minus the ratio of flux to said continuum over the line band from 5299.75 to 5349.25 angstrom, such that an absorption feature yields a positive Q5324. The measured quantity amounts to 1.9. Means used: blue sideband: 53.7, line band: 51.5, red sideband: 53.3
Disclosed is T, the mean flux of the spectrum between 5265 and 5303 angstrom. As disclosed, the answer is 53.5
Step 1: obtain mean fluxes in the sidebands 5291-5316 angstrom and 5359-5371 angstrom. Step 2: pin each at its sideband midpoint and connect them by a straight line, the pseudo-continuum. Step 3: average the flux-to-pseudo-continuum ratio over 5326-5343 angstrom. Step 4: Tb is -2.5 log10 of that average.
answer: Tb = -0.05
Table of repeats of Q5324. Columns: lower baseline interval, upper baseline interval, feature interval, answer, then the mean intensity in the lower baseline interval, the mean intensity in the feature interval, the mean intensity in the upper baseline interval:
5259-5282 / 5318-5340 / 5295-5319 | 0.9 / 52.1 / 51.2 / 53.8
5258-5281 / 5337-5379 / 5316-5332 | -0.6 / 52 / 55.2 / 53.6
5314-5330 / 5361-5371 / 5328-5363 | -0.3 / 52.8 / 53.6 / 53.6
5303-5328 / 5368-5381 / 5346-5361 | 0.0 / 50.9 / 53.3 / 54.6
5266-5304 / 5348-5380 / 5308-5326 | 0.9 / 53.5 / 50.8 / 53.7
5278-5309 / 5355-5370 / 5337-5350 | 0.1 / 52.1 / 51.9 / 52.5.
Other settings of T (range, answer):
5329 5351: 52.8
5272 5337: 52.7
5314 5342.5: 52.9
